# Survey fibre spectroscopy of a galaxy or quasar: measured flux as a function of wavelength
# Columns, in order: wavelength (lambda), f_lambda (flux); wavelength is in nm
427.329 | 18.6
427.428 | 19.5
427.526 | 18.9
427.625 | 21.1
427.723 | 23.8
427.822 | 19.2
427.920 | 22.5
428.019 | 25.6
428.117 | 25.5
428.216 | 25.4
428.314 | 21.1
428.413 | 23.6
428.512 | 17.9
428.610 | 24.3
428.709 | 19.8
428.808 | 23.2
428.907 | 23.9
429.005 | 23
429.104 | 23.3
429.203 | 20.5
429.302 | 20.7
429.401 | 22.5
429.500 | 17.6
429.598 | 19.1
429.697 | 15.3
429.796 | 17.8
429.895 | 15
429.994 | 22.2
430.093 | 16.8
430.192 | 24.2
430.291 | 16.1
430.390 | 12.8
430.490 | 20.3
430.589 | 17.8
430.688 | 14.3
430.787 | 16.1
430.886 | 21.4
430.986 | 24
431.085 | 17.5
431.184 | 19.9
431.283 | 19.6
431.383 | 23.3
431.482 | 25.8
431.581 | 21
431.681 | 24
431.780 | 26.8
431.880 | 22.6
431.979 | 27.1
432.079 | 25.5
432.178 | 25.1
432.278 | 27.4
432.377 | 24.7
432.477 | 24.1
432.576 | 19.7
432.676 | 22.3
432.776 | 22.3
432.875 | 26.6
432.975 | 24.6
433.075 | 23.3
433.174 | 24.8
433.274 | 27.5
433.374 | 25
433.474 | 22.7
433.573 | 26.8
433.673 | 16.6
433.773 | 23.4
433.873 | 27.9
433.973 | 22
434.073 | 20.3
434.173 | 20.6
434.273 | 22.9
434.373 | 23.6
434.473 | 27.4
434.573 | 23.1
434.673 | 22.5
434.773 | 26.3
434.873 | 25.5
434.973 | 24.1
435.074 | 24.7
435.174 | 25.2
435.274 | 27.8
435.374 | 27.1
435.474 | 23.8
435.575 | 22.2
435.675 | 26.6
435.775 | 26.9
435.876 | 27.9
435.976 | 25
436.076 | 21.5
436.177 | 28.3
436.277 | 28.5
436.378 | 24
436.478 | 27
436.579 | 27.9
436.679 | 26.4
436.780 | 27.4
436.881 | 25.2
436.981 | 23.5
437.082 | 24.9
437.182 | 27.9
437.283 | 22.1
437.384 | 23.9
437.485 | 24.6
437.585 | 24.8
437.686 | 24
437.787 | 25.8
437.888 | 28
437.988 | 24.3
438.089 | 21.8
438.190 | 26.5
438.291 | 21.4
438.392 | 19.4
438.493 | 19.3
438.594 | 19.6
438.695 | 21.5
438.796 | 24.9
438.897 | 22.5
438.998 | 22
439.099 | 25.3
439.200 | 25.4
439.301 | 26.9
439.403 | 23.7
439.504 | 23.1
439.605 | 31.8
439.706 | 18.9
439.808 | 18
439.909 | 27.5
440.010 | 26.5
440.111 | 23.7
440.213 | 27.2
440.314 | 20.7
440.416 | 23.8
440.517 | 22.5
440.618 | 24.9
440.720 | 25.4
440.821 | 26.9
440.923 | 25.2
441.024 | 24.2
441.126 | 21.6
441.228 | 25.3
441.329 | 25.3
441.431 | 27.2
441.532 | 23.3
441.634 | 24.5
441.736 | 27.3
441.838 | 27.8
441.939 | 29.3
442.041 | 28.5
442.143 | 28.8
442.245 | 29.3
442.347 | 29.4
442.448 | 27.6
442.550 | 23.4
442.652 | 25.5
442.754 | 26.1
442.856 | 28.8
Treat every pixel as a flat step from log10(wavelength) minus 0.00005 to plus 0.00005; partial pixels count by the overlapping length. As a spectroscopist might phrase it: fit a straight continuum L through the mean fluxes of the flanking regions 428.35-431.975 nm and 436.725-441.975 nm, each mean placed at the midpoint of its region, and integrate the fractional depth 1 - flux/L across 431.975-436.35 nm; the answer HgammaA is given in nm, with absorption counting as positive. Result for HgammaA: -0.47 nm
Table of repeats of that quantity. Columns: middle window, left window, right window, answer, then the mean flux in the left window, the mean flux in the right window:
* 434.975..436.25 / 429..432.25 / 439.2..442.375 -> -0.15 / 20.6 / 25.4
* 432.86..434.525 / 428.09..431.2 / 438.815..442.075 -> -0.15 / 20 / 24.9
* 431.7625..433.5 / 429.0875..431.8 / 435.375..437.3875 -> -0.21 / 19.7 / 25.6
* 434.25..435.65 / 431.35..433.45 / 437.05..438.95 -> -0.05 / 24.4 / 23.5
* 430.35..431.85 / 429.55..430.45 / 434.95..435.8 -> -0.08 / 17.7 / 25.4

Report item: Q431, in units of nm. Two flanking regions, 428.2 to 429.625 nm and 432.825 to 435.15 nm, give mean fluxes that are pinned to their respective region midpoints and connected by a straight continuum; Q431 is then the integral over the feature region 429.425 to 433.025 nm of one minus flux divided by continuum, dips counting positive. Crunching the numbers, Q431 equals 0.262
